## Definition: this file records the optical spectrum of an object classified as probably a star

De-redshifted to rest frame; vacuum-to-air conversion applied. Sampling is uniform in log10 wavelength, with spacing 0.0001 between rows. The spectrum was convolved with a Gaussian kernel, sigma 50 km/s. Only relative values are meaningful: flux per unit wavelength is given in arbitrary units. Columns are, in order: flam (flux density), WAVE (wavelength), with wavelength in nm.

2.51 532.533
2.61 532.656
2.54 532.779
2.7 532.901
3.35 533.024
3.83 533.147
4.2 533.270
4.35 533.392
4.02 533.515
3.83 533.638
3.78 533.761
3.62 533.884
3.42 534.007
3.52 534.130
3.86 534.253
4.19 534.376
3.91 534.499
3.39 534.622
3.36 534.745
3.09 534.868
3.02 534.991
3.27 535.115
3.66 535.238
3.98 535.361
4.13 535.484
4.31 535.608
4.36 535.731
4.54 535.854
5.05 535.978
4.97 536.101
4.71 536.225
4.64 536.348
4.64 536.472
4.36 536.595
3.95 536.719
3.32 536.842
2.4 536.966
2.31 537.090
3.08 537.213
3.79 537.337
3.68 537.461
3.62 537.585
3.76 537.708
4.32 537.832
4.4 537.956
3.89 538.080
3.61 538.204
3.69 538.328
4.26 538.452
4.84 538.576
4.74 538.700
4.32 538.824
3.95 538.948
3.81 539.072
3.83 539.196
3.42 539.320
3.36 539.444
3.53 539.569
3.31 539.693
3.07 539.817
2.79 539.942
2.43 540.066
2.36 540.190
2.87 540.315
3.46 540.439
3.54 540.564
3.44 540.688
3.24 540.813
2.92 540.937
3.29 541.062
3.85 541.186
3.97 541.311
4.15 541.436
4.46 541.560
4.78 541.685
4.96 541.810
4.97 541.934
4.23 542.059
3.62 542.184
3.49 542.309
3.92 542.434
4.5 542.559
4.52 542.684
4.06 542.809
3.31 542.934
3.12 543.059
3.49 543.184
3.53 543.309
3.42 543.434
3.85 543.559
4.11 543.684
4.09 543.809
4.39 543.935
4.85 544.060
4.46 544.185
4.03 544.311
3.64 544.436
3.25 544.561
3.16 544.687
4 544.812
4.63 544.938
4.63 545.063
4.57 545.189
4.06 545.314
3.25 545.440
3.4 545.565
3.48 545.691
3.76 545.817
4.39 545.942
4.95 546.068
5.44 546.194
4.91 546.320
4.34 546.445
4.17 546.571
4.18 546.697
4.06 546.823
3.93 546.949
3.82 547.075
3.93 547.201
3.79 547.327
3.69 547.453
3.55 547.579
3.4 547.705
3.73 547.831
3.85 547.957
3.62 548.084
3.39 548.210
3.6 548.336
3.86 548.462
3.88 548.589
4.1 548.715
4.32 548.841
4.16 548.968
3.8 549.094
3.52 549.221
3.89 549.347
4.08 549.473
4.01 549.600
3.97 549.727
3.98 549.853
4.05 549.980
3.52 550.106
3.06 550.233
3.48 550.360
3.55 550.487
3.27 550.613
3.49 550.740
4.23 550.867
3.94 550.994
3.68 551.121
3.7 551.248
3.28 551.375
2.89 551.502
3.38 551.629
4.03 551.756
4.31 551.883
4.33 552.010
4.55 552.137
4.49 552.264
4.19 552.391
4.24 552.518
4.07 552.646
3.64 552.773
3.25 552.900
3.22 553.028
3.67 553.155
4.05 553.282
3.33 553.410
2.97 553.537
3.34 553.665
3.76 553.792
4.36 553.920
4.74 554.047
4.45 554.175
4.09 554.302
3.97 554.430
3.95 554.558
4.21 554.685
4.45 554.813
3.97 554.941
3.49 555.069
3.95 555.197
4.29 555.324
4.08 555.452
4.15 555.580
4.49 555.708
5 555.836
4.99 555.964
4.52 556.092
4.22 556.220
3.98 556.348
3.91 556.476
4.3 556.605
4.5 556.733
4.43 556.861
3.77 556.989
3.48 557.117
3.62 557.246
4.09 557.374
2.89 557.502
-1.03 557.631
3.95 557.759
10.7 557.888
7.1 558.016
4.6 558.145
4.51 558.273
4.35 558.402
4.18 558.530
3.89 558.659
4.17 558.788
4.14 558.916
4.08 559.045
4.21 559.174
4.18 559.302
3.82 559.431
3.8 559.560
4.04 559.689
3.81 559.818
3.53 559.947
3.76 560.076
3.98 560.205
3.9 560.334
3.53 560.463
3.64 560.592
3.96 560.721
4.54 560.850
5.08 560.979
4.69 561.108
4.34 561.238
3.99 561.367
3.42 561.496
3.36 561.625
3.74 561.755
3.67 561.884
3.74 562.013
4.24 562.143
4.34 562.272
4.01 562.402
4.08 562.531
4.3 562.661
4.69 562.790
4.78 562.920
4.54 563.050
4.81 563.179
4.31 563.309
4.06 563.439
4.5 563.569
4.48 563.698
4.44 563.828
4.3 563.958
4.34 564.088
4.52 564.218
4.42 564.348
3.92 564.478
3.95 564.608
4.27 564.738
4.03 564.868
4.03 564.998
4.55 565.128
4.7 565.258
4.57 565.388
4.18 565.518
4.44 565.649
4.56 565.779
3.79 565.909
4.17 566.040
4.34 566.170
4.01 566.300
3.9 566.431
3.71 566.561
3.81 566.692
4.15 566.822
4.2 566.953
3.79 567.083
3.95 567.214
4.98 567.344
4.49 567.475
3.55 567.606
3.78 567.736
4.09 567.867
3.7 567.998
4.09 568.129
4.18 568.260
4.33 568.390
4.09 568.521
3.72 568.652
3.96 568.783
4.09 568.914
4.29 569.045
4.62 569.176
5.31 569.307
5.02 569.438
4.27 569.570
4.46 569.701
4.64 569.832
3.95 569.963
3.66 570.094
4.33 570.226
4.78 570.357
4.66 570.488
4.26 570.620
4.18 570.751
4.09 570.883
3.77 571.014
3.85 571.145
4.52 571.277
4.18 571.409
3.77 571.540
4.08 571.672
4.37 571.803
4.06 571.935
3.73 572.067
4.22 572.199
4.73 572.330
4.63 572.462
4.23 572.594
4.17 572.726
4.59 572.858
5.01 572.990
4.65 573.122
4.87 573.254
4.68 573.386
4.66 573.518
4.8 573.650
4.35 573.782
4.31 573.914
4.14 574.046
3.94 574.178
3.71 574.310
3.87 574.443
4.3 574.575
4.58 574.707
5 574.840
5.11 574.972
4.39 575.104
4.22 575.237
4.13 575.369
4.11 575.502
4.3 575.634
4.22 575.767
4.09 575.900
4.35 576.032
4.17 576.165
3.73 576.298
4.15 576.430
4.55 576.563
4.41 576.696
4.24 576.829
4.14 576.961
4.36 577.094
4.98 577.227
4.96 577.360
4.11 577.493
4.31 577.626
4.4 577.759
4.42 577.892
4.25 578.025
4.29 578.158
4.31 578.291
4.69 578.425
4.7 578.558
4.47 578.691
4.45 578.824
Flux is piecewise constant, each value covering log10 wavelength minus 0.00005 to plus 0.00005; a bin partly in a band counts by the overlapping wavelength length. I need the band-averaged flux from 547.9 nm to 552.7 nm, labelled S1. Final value 3.83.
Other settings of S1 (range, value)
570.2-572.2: 4.17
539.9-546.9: 3.91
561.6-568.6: 4.19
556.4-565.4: 4.19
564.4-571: 4.21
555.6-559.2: 4.32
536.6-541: 3.53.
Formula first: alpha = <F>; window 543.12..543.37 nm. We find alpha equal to 3.51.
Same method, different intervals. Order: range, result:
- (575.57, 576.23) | 4.22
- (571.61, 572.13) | 4.06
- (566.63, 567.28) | 3.99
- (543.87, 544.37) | 4.43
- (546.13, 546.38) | 5.17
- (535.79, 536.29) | 4.82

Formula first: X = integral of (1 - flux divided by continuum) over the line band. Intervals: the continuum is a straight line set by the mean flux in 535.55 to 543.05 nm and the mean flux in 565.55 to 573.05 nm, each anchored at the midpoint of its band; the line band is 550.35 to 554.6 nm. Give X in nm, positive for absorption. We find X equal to 0.194 nm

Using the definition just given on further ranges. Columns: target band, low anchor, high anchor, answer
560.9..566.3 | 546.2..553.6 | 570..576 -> -0.184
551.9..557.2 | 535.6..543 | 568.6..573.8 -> 0.026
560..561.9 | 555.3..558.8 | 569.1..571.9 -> 0.152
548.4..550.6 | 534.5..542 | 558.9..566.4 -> 0.076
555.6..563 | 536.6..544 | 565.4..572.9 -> -0.252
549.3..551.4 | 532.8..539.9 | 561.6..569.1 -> 0.141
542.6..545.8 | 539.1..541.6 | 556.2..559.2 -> -0.302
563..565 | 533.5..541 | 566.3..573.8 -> -0.074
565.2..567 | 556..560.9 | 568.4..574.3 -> 0.030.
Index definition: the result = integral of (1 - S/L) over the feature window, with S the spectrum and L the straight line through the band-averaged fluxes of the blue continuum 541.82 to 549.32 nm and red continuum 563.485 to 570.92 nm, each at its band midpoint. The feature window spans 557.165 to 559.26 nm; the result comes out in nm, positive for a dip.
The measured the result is -0.10 nm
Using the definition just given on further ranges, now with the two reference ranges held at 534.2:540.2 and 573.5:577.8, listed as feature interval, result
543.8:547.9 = -0.150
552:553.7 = 0.089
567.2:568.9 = 0.061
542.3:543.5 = 0.039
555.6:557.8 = 0.125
